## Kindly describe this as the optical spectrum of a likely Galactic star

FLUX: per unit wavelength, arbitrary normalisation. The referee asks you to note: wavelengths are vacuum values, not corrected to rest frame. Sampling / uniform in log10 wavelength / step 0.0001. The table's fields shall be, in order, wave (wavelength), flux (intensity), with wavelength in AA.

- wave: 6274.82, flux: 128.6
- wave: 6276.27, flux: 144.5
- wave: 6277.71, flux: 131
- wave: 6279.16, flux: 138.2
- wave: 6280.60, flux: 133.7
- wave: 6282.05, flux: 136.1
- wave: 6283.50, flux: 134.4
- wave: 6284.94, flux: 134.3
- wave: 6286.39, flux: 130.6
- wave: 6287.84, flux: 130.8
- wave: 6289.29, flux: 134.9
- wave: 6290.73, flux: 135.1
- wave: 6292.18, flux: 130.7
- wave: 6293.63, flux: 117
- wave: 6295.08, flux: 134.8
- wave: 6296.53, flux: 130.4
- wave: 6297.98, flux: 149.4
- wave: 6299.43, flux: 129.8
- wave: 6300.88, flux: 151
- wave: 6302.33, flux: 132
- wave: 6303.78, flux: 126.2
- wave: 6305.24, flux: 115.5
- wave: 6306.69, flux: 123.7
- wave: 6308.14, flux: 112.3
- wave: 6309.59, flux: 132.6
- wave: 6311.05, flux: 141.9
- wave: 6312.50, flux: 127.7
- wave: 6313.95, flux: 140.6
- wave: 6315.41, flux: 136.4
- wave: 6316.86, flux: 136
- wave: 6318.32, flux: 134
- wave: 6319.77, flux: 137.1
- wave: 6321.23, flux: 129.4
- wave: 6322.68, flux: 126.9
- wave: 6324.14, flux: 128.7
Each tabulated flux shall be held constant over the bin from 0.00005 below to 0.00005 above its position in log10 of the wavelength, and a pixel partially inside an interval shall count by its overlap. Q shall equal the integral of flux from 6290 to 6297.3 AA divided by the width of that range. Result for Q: 130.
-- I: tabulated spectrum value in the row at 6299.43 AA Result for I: 129.8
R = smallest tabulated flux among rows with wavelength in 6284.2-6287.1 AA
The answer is 130.6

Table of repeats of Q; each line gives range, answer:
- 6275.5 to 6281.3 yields 137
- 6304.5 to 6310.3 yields 121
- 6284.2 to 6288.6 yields 132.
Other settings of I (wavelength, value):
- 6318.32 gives 134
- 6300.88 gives 151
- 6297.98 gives 149.4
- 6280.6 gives 133.7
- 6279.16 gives 138.2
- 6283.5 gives 134.4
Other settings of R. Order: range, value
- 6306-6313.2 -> 112.3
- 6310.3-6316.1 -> 127.7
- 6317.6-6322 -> 129.4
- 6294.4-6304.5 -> 126.2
